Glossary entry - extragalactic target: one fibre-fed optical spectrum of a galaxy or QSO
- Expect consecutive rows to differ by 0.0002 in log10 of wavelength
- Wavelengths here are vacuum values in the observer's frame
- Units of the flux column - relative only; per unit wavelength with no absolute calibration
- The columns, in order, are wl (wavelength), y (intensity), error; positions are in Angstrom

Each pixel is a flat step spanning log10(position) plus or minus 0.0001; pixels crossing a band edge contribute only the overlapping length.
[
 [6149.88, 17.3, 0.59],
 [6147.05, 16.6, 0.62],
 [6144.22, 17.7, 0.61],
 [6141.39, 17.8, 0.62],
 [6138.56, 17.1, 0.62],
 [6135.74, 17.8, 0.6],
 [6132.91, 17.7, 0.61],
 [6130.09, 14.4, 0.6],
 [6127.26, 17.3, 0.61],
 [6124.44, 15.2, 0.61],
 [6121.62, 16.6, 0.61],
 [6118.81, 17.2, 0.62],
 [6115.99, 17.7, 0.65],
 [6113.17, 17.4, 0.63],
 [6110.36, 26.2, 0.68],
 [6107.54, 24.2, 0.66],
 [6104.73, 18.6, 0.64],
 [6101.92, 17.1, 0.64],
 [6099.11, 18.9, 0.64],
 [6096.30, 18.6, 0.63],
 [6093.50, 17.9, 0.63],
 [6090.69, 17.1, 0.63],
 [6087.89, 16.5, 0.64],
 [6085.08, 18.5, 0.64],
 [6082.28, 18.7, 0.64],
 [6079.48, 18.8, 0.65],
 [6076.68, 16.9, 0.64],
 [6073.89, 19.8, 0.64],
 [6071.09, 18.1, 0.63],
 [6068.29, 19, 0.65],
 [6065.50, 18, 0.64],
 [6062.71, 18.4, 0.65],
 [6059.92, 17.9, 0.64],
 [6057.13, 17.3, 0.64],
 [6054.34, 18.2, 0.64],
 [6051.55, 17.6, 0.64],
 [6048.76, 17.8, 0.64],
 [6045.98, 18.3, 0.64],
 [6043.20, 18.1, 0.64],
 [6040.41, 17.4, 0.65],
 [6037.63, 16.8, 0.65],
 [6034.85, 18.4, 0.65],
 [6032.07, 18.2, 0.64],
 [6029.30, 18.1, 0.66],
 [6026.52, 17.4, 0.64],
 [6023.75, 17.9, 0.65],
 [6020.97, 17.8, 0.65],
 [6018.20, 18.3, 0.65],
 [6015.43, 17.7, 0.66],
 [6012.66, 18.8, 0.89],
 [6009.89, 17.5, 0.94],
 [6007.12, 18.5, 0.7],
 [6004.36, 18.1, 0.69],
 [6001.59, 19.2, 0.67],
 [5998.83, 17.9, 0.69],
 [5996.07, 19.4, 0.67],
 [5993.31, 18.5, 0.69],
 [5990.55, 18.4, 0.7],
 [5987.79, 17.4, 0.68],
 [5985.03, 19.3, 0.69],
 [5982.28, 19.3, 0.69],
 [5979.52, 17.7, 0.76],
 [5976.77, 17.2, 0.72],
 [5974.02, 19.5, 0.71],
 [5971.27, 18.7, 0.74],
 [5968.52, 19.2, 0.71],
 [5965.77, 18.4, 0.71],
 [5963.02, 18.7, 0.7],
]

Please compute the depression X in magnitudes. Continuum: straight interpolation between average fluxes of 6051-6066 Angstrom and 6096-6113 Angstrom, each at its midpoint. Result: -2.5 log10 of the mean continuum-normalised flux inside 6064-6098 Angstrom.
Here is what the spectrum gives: 0.06 mag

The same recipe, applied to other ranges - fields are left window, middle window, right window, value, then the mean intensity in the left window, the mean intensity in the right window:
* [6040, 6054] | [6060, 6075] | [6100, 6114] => 0.02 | 17.9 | 20.8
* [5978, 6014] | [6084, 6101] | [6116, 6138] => -0.04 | 18.5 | 16.7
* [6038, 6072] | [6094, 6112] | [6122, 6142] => -0.19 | 18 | 16.7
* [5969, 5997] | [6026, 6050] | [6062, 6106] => 0.03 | 18.5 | 18.2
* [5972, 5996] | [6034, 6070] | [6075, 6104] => 0.01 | 18.5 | 17.9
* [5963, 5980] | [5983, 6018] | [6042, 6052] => -0.01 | 18.5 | 18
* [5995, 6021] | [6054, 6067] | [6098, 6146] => 0.02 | 18.3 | 18.2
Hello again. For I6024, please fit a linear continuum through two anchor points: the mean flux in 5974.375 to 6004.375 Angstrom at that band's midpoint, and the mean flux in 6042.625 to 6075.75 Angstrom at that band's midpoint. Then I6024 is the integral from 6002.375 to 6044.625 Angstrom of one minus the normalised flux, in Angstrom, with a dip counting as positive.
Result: 0.9 Angstrom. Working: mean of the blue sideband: 18.5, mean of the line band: 17.9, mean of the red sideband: 18.2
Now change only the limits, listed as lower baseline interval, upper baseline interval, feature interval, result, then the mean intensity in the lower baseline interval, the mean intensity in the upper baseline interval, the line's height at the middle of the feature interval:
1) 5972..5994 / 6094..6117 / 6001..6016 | 0.3 Angstrom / 18.4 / 19.8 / 18.7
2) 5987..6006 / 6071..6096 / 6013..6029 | 0.4 Angstrom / 18.5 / 18.1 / 18.3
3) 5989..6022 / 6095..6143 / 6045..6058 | 0.3 Angstrom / 18.3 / 18.2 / 18.3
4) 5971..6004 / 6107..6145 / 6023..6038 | 0.4 Angstrom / 18.5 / 18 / 18.4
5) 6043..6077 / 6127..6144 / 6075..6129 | -2.6 Angstrom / 18.2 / 17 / 17.5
